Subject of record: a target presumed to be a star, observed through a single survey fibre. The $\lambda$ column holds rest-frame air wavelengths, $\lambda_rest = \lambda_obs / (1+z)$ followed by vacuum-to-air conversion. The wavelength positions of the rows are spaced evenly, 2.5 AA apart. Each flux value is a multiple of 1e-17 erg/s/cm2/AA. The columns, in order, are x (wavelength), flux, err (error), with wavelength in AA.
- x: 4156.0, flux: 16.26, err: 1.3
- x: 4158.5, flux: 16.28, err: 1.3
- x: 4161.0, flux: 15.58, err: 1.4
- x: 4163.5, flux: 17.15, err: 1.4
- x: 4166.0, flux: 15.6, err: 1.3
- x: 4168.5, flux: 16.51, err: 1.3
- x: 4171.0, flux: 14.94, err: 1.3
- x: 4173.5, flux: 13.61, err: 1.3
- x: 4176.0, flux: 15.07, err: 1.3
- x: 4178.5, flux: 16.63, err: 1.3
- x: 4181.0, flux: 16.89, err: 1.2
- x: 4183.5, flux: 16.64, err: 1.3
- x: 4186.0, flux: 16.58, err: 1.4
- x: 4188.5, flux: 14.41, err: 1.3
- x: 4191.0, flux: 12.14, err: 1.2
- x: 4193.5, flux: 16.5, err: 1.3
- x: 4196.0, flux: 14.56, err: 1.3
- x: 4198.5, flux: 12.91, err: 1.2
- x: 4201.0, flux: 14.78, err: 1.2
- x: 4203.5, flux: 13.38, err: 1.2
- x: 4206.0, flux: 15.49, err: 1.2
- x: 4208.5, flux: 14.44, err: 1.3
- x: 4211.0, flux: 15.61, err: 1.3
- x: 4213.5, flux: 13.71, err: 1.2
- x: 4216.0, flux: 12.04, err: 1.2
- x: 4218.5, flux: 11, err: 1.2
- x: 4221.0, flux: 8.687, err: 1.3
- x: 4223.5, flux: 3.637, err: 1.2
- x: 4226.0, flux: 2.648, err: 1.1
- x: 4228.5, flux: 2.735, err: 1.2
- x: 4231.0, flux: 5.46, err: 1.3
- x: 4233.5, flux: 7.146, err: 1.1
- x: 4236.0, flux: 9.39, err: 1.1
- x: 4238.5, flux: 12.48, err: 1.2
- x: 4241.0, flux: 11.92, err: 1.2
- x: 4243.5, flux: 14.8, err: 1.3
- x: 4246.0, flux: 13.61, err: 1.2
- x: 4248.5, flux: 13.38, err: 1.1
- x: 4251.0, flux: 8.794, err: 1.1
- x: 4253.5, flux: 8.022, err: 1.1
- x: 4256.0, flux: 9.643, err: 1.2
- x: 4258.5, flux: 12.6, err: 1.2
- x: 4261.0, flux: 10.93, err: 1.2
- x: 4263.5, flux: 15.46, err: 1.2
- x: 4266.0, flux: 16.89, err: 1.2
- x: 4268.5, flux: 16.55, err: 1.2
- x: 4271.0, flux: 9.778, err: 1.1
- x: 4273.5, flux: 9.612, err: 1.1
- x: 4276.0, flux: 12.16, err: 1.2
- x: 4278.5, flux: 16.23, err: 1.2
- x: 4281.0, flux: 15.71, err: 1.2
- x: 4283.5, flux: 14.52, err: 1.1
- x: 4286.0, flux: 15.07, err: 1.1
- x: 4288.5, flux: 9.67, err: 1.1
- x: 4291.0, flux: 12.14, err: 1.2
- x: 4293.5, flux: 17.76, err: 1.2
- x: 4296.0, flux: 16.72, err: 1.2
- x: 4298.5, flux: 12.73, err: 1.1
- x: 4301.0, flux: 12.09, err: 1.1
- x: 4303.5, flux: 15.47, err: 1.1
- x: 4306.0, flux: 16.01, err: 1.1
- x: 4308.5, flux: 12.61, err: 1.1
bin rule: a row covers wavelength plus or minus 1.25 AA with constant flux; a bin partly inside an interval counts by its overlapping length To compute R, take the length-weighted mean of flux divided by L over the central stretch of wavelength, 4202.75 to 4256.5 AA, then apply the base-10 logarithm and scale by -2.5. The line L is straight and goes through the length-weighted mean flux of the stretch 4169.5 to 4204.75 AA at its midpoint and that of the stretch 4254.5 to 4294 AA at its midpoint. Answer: 0.34 mag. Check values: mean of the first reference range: 14.9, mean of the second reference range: 13.3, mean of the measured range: 10.3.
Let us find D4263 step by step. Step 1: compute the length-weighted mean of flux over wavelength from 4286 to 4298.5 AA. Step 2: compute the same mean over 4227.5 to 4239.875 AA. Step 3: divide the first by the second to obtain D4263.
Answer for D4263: 1.85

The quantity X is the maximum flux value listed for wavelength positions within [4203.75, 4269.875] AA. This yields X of 16.89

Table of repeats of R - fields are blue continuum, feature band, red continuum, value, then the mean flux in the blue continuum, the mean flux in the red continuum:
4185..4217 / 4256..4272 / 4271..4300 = 0.03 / 14.4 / 13.7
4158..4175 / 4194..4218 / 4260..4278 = 0.05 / 15.6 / 13.2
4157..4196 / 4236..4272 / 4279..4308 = 0.19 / 15.6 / 14.4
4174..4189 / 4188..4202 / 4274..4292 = 0.11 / 16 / 13.5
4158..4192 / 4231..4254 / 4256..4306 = 0.31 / 15.6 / 13.7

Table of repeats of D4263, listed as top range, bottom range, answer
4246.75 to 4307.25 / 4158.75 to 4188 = 0.83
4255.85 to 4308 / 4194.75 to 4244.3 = 1.27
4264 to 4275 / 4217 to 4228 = 2.10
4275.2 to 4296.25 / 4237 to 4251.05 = 1.13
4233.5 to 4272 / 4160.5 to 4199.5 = 0.79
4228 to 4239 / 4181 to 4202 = 0.50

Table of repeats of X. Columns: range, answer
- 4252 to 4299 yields 17.76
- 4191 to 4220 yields 16.5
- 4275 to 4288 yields 16.23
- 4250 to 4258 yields 9.643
